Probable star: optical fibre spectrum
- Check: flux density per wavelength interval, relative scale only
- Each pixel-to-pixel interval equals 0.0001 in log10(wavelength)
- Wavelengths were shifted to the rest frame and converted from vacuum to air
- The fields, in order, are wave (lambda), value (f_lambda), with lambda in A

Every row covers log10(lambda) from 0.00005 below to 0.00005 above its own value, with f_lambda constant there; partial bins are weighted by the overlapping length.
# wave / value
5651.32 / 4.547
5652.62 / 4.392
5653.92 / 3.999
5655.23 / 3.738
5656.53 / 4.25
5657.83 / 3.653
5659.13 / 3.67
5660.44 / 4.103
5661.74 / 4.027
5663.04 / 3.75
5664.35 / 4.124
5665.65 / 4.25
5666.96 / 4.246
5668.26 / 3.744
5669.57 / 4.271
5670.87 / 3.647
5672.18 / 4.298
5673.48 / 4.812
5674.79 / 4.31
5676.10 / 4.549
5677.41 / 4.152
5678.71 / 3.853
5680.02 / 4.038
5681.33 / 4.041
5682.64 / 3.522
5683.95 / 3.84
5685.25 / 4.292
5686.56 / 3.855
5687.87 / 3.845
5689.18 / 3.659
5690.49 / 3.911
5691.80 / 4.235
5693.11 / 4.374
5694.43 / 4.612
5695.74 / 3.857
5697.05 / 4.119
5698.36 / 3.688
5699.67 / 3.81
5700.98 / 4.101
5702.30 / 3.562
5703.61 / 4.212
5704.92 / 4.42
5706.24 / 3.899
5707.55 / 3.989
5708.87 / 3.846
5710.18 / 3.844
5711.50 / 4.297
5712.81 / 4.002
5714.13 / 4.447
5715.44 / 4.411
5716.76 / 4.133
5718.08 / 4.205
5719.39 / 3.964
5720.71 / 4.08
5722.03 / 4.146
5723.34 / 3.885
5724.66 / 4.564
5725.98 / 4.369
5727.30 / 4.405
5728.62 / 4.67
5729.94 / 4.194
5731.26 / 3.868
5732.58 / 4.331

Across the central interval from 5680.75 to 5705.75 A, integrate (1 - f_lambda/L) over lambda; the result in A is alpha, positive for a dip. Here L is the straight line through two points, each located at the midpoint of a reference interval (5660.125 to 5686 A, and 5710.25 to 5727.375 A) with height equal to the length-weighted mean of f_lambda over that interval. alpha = 0.9 A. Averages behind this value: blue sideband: 4.09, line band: 4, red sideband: 4.2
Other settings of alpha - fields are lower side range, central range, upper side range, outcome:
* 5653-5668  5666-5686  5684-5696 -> -0.4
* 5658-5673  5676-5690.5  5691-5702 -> 0.4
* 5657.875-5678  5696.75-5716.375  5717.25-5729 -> 0.8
